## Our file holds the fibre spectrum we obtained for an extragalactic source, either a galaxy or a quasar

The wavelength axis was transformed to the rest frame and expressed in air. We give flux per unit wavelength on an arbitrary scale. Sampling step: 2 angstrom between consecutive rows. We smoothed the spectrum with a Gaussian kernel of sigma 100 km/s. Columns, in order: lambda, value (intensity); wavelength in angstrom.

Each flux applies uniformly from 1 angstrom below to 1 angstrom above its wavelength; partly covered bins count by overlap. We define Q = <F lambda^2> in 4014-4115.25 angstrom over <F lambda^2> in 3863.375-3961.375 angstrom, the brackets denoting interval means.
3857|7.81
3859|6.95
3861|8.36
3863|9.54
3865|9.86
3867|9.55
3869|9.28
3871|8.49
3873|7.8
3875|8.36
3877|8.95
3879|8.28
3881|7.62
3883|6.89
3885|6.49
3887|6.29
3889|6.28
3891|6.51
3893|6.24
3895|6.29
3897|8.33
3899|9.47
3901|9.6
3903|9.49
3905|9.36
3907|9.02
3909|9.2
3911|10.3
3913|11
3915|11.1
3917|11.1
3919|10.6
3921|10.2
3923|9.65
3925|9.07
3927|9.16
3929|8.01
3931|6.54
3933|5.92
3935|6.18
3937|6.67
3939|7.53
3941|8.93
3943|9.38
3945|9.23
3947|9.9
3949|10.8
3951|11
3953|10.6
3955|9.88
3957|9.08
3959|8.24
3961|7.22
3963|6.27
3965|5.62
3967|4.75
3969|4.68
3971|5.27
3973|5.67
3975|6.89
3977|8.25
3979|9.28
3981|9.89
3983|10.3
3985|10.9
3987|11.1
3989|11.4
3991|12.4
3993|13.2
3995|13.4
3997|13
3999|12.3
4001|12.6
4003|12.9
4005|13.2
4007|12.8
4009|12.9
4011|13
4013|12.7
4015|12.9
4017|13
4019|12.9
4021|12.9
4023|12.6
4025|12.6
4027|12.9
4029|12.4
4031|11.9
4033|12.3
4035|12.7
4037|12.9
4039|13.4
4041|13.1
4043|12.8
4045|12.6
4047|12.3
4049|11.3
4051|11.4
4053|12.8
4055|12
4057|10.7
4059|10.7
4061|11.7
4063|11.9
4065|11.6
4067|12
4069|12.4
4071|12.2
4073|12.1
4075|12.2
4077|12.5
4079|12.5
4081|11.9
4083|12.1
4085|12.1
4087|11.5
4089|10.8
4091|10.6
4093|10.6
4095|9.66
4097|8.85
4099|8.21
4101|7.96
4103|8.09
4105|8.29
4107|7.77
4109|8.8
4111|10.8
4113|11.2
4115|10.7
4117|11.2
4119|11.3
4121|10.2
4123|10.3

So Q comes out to 1.4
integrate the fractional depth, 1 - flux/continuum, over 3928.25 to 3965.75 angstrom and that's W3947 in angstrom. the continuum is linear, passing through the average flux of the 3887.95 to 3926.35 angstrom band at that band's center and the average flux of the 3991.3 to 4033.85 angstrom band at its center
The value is 7.9 angstrom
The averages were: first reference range 9.09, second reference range 12.8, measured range 8.28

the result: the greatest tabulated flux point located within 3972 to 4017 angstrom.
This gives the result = 13.4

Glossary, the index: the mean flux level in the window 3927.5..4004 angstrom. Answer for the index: 9.08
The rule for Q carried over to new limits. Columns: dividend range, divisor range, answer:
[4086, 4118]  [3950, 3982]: 1.35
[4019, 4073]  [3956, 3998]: 1.42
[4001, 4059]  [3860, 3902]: 1.69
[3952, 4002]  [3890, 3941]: 1.11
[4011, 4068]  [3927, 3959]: 1.50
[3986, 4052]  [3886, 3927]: 1.49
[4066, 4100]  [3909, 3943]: 1.37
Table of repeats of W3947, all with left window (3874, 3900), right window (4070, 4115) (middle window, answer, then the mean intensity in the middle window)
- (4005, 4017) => -4.7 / 12.9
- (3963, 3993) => 1.3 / 8.41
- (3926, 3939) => 1.5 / 7.11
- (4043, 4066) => -4.3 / 11.8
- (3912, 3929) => -4.8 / 10.1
